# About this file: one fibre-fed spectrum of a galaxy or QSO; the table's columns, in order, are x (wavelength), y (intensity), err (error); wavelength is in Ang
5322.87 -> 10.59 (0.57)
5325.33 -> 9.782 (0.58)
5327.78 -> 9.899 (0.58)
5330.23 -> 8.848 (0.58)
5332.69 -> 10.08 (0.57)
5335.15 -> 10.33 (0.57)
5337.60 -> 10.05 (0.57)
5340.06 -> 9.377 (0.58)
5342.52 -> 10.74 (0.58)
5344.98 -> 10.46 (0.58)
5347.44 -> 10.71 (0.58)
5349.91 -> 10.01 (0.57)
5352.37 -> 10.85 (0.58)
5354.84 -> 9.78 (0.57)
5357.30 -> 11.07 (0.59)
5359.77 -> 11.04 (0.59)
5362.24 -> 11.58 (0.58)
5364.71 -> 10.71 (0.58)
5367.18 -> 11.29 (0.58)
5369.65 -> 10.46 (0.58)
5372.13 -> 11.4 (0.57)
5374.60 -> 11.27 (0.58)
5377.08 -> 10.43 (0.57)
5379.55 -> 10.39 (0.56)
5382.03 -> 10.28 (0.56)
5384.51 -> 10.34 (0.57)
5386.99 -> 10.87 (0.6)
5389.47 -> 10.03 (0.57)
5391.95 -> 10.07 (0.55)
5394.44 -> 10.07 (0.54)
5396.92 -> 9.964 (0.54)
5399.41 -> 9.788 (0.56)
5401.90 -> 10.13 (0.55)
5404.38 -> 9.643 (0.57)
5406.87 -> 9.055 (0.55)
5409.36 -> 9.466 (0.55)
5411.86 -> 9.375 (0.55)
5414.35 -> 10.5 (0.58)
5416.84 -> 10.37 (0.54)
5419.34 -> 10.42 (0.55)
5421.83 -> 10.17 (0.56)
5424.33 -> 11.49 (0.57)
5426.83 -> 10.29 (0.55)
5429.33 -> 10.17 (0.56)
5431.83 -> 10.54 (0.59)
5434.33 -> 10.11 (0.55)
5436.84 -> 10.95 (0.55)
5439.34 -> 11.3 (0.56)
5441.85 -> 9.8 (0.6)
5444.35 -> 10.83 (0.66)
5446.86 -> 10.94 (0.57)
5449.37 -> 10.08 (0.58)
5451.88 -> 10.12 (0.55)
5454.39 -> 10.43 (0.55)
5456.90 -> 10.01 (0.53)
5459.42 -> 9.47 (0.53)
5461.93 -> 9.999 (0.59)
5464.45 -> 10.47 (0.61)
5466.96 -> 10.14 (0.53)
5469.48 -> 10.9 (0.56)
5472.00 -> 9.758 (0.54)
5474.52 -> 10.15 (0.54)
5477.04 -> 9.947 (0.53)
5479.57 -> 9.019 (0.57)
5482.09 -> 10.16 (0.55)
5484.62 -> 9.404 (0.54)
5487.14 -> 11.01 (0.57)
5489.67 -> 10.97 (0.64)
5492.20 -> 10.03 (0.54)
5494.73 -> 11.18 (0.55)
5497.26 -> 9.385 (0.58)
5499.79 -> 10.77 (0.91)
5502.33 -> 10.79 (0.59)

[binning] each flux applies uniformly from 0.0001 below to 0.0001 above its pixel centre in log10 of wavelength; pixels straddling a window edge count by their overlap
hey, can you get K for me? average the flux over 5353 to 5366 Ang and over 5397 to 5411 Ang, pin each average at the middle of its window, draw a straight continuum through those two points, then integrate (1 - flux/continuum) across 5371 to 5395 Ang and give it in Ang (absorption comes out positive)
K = -0.75 Ang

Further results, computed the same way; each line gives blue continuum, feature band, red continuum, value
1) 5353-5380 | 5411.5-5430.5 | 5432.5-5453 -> 0.40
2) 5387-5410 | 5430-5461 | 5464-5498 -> -1.00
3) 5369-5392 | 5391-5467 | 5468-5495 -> 1.40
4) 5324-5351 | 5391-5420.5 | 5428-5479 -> 0.81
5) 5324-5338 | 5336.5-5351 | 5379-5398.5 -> -0.46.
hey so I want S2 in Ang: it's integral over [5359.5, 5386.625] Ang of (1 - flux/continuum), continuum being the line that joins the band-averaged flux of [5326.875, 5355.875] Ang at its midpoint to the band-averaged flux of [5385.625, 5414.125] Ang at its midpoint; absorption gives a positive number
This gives -2.3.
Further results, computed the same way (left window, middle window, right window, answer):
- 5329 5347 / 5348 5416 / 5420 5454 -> -0.87 Ang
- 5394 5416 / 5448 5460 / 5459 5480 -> -0.10 Ang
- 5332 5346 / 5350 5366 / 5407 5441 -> -0.89 Ang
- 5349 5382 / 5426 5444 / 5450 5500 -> -0.16 Ang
